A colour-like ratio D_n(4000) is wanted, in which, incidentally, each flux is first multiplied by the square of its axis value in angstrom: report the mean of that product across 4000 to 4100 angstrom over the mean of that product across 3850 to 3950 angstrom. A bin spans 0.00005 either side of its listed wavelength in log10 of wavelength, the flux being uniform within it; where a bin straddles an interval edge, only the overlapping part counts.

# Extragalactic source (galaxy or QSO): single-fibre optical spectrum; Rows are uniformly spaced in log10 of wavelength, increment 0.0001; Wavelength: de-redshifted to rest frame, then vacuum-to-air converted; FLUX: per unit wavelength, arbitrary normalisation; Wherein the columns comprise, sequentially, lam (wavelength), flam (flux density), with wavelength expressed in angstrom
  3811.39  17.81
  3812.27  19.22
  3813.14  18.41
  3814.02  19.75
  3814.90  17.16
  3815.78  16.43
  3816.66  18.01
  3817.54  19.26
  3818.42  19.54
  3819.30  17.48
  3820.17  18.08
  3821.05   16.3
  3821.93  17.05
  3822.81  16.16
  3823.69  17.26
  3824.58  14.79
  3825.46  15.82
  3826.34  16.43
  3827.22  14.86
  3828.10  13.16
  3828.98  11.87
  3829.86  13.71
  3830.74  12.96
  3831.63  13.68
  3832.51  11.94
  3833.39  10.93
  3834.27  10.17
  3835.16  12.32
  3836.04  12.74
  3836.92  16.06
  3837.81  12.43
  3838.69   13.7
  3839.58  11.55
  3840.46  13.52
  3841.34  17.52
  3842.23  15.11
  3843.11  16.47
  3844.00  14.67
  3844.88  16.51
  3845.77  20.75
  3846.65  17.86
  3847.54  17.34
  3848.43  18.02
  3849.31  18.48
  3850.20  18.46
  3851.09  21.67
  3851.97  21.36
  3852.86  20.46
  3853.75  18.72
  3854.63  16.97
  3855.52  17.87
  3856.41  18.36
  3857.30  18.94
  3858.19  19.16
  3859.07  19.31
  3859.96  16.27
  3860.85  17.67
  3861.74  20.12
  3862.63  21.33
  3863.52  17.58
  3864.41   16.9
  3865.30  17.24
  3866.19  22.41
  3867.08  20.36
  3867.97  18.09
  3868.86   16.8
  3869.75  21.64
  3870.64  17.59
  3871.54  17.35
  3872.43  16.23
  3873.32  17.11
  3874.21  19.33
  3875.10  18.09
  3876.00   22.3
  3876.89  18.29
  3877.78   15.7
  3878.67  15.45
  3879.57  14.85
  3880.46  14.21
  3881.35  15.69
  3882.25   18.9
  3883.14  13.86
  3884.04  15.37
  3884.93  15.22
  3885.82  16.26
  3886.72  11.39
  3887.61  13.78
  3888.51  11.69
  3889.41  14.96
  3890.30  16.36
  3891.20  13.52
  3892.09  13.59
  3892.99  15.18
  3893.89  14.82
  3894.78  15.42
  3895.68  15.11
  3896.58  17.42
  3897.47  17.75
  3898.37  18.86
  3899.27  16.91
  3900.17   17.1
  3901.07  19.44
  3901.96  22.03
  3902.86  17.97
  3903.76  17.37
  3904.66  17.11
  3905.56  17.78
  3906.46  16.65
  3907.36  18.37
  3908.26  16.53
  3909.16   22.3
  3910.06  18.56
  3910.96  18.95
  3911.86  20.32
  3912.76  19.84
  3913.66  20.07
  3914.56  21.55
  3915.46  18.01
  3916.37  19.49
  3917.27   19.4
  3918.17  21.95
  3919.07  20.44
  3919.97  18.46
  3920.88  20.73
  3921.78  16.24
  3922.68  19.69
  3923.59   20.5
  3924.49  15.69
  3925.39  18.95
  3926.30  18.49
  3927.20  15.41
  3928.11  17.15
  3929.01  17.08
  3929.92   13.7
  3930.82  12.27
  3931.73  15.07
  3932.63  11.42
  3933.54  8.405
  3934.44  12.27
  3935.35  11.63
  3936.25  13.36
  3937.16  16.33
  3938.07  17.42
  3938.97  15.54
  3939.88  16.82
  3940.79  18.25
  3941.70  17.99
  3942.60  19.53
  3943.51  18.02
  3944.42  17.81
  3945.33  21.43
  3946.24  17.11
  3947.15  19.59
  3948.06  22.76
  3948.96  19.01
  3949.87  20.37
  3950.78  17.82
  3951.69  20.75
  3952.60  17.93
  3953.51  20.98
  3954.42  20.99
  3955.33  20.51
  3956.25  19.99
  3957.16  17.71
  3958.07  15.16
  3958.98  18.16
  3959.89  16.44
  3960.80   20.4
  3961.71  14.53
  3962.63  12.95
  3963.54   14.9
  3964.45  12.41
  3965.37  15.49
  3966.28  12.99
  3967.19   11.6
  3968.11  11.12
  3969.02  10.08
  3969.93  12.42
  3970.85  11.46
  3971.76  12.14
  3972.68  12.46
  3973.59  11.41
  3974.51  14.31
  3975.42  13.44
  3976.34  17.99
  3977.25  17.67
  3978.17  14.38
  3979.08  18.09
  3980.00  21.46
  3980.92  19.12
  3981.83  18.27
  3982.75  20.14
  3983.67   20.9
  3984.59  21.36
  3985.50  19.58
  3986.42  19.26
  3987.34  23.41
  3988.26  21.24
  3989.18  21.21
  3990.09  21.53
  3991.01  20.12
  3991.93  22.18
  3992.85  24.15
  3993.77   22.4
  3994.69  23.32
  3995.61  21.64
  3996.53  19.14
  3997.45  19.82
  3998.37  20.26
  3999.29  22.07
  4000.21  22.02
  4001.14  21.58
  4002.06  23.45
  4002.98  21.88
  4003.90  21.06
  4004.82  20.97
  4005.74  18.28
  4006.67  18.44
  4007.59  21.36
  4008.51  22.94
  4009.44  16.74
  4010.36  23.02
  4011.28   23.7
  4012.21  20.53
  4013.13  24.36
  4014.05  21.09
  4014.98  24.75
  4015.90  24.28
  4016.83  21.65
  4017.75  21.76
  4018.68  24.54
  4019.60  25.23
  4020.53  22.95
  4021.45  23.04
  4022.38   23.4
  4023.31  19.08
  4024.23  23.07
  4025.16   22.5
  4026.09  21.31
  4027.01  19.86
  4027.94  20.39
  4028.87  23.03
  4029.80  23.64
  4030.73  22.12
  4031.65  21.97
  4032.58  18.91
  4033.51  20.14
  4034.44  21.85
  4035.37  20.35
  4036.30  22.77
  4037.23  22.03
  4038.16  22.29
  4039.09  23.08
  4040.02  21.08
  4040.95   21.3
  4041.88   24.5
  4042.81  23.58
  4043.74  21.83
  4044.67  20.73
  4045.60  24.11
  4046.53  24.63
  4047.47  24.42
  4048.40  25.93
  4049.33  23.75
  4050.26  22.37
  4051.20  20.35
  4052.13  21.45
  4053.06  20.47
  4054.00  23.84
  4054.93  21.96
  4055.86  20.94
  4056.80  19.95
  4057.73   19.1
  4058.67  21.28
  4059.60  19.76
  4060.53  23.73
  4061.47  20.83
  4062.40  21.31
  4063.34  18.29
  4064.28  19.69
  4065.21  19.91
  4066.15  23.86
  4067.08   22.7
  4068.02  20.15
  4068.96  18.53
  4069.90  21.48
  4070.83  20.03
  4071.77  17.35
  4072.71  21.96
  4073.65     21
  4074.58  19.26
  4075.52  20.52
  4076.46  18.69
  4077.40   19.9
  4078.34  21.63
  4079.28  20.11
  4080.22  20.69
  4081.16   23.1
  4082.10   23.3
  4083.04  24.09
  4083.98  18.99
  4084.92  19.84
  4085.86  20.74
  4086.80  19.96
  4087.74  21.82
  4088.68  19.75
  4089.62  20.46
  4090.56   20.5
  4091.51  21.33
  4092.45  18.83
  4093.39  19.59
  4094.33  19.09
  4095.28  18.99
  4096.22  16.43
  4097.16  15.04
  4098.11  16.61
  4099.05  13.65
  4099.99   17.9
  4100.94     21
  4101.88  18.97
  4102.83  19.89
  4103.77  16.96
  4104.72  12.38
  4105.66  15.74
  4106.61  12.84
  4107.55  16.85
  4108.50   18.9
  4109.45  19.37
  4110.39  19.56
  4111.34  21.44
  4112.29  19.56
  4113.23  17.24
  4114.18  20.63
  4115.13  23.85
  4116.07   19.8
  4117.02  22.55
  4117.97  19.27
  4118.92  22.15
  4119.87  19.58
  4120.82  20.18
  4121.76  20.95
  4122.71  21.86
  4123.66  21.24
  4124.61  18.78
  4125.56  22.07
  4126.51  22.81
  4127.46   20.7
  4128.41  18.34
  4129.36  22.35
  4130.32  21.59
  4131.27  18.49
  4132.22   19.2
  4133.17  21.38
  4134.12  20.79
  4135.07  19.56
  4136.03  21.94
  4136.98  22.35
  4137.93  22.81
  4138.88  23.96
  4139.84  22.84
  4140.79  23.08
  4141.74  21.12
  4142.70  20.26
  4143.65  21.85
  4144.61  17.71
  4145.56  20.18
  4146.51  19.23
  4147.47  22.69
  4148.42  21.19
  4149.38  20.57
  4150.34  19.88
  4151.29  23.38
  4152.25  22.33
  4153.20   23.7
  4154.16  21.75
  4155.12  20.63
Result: 1.31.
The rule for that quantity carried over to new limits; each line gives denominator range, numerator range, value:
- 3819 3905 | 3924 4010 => 1.13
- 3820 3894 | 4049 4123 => 1.37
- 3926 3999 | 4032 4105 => 1.26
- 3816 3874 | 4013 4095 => 1.42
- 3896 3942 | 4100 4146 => 1.28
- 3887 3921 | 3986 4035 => 1.29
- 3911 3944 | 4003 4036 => 1.33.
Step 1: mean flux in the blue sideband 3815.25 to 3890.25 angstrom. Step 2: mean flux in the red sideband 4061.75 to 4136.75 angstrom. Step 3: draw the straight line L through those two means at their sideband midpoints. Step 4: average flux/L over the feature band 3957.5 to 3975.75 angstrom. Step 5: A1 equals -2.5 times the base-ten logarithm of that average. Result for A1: 0.30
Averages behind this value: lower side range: 16.6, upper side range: 19.9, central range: 13.7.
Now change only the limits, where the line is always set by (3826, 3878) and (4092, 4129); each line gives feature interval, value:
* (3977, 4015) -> -0.16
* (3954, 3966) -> 0.06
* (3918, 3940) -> 0.09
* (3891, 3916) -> -0.03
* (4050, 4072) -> -0.12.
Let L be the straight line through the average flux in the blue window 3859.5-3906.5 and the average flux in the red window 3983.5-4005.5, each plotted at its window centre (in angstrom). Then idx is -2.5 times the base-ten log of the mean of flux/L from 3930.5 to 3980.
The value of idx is 0.23 mag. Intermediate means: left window 17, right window 21.4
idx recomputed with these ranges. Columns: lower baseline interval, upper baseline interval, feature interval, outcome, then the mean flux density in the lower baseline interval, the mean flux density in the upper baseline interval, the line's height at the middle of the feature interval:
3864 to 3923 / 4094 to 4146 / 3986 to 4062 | -0.17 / 17.6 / 19.7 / 18.8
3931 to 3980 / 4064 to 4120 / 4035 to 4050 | -0.24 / 16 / 19.6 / 18.3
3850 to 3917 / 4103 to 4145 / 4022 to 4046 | -0.14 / 17.7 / 20.2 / 19.2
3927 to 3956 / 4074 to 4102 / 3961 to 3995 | 0.04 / 17.1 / 19.7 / 17.7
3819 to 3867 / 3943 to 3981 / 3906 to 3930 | -0.14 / 16.5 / 16.5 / 16.5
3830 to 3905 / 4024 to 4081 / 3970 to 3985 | 0.19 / 16.7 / 21.4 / 19.5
